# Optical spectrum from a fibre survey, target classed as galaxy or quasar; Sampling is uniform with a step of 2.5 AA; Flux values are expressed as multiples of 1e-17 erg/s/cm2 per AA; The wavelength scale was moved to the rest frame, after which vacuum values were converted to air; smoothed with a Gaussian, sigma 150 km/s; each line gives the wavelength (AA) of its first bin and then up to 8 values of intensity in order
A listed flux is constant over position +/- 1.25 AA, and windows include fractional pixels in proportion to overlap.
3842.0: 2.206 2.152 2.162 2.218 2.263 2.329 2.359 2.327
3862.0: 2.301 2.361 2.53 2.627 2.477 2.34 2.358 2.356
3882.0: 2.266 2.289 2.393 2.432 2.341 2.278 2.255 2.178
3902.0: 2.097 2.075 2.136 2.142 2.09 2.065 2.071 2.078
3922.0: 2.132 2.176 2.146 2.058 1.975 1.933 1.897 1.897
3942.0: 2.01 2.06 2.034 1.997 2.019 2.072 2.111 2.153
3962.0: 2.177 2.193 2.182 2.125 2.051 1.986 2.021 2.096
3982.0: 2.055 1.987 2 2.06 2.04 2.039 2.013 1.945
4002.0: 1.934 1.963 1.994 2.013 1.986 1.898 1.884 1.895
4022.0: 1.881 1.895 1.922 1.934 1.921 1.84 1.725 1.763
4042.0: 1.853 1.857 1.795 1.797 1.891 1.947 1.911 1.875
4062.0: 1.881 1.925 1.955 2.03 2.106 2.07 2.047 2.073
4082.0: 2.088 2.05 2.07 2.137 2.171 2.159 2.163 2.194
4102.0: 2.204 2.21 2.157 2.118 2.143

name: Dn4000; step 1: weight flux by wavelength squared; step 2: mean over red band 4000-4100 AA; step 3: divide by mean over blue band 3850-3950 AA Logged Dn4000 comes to 1.0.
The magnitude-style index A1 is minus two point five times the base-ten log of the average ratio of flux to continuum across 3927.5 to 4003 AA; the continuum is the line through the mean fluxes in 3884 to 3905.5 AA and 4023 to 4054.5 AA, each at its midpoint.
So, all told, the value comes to 0.011 mag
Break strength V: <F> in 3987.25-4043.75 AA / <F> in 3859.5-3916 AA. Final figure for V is 0.8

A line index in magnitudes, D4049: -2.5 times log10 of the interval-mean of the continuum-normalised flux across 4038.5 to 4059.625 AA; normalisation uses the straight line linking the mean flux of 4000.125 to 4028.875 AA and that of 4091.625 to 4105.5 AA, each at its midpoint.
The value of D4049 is 0.10 mag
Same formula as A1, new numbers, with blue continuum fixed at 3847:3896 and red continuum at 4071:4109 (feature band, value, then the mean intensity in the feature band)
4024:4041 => 0.18 mag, 1.86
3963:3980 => 0.08 mag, 2.09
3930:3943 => 0.17 mag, 1.95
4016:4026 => 0.16 mag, 1.89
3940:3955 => 0.13 mag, 2.02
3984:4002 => 0.11 mag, 2.01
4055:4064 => 0.14 mag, 1.9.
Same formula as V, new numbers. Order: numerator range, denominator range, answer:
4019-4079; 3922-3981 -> 0.93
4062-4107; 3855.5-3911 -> 0.90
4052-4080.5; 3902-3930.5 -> 0.94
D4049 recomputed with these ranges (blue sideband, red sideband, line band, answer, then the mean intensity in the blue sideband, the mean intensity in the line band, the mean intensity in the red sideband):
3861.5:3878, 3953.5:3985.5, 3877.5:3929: 0.06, 2.43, 2.2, 2.09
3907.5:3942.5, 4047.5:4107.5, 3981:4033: 0.04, 2.05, 1.96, 2.04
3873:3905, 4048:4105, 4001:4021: 0.10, 2.29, 1.95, 2.04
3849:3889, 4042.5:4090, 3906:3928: 0.08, 2.37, 2.11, 1.97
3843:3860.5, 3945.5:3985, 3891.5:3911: 0.00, 2.26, 2.18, 2.08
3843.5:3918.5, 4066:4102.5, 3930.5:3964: 0.10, 2.28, 2.03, 2.1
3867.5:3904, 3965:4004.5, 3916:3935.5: 0.07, 2.33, 2.07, 2.04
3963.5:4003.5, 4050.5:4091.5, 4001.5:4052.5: 0.08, 2.04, 1.89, 2.01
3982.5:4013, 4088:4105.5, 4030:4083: 0.10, 2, 1.92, 2.17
